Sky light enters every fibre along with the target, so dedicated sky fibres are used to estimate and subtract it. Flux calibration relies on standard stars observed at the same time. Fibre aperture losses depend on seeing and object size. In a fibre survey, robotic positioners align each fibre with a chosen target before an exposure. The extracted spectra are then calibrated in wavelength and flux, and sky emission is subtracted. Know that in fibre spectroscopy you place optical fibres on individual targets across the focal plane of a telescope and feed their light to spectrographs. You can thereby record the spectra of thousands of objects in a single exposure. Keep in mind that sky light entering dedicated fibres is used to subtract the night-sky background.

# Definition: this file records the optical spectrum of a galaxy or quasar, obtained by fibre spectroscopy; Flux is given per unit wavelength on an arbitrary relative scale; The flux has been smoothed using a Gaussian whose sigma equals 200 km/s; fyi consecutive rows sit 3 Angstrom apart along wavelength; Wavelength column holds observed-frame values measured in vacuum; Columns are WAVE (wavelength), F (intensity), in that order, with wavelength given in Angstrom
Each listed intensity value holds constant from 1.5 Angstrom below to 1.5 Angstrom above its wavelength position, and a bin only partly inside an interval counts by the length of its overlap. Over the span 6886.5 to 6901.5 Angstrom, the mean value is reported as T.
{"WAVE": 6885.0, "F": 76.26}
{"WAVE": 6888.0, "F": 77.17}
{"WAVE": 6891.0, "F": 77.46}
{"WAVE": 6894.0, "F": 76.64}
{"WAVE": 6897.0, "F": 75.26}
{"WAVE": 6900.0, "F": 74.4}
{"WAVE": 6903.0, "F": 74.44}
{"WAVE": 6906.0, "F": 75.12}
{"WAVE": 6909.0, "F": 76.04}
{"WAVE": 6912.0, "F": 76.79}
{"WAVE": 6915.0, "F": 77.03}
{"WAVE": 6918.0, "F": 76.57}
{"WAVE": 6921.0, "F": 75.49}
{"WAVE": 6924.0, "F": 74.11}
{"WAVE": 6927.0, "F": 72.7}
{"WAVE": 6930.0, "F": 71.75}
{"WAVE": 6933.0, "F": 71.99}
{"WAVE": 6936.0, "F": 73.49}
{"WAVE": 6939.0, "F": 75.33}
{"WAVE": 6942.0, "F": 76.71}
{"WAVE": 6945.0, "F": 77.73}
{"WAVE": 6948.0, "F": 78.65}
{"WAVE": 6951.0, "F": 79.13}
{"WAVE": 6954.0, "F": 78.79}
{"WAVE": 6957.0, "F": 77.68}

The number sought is 76.2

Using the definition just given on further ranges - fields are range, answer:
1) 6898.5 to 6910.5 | 75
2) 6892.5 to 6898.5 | 76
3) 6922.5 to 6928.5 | 73.4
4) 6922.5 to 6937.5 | 72.8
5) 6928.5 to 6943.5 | 73.9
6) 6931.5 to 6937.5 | 72.7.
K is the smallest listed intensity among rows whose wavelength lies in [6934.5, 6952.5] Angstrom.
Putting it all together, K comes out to 73.49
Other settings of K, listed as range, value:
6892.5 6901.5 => 74.4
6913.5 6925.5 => 74.11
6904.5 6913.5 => 75.12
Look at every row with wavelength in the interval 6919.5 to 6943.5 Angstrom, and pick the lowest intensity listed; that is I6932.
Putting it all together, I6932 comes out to 71.75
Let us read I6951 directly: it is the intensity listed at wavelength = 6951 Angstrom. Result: 79.13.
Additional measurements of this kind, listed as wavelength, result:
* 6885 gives 76.26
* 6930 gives 71.75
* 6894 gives 76.64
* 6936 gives 73.49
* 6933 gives 71.99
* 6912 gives 76.79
